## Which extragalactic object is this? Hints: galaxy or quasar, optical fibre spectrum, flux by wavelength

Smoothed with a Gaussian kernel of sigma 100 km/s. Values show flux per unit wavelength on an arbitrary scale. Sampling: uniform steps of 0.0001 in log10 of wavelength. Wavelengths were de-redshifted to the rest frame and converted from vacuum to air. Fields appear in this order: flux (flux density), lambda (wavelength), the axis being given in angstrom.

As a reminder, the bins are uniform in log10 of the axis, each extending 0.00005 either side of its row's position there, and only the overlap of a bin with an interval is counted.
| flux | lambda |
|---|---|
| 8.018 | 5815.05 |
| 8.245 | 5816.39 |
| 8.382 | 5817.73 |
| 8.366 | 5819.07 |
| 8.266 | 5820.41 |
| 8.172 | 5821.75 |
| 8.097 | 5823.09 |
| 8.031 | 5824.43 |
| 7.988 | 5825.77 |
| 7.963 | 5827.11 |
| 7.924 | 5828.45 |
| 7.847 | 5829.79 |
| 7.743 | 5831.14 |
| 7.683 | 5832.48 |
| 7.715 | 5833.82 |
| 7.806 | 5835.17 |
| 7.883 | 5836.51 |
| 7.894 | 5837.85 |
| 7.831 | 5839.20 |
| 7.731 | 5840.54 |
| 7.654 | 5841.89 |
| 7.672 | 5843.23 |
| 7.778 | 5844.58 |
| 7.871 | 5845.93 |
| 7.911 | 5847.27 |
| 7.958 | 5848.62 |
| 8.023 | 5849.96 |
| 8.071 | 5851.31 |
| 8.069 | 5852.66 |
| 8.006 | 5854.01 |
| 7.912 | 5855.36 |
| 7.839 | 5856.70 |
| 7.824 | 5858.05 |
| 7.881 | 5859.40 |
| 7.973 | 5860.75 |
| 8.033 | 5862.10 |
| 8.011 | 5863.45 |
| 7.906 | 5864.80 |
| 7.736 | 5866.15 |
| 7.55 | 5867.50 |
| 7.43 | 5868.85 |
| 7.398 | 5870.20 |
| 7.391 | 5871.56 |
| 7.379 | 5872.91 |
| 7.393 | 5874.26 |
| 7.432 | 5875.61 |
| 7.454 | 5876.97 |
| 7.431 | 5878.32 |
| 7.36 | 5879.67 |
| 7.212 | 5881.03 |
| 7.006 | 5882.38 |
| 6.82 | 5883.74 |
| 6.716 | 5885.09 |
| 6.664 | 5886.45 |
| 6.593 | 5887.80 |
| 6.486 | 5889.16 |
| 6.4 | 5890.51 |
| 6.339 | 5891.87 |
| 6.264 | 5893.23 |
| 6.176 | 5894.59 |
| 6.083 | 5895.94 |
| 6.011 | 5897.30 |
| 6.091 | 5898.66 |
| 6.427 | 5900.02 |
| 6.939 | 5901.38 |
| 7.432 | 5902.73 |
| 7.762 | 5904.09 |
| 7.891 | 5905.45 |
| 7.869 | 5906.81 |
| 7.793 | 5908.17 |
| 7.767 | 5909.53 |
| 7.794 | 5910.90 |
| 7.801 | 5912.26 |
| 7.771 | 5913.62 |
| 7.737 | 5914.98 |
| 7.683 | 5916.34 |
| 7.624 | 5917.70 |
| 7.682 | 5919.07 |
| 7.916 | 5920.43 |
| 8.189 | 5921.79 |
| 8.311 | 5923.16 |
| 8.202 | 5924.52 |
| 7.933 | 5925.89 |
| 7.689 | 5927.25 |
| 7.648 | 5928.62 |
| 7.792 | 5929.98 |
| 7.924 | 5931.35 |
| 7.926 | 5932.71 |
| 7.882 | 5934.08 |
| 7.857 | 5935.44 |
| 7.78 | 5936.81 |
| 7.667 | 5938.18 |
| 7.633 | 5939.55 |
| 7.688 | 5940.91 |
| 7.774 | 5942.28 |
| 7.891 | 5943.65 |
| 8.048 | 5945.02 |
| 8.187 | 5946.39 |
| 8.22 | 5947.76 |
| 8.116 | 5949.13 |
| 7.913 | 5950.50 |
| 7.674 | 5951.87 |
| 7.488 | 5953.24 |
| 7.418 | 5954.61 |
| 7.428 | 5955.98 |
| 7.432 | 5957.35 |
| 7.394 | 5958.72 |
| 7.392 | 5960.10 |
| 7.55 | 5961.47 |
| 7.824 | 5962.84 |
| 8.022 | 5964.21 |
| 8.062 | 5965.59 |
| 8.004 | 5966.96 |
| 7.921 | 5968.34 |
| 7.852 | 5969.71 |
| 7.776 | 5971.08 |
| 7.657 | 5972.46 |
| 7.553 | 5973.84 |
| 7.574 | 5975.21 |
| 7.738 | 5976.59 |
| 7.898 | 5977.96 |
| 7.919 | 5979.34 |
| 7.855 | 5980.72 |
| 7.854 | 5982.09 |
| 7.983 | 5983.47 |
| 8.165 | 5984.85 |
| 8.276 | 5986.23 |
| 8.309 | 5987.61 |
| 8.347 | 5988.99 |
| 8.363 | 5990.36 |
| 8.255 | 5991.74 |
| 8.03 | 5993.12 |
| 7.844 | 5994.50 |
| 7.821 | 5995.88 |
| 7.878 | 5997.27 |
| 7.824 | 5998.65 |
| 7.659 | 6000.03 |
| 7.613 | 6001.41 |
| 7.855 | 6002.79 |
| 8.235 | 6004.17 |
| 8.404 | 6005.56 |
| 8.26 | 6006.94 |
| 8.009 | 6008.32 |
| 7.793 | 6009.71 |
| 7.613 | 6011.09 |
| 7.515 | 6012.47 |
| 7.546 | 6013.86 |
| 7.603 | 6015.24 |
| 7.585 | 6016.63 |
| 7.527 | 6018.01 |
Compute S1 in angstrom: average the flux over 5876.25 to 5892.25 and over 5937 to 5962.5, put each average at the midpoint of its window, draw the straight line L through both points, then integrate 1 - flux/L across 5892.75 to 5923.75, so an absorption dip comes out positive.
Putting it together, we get -0.7 angstrom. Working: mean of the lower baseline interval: 6.88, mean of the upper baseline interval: 7.72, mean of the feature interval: 7.35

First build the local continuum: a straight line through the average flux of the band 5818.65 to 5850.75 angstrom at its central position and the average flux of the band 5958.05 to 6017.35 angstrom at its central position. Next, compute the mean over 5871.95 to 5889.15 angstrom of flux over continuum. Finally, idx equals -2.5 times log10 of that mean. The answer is 0.12 mag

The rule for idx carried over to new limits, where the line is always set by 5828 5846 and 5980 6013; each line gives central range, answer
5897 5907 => 0.12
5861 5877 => 0.03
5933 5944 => 0.02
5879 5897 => 0.19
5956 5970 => 0.03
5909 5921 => 0.02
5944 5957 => 0.01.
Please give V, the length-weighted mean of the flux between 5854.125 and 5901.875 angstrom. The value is 7.14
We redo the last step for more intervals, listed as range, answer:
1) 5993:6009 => 7.95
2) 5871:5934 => 7.32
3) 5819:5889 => 7.68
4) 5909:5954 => 7.85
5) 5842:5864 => 7.92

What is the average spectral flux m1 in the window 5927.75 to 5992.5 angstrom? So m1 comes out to 7.85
